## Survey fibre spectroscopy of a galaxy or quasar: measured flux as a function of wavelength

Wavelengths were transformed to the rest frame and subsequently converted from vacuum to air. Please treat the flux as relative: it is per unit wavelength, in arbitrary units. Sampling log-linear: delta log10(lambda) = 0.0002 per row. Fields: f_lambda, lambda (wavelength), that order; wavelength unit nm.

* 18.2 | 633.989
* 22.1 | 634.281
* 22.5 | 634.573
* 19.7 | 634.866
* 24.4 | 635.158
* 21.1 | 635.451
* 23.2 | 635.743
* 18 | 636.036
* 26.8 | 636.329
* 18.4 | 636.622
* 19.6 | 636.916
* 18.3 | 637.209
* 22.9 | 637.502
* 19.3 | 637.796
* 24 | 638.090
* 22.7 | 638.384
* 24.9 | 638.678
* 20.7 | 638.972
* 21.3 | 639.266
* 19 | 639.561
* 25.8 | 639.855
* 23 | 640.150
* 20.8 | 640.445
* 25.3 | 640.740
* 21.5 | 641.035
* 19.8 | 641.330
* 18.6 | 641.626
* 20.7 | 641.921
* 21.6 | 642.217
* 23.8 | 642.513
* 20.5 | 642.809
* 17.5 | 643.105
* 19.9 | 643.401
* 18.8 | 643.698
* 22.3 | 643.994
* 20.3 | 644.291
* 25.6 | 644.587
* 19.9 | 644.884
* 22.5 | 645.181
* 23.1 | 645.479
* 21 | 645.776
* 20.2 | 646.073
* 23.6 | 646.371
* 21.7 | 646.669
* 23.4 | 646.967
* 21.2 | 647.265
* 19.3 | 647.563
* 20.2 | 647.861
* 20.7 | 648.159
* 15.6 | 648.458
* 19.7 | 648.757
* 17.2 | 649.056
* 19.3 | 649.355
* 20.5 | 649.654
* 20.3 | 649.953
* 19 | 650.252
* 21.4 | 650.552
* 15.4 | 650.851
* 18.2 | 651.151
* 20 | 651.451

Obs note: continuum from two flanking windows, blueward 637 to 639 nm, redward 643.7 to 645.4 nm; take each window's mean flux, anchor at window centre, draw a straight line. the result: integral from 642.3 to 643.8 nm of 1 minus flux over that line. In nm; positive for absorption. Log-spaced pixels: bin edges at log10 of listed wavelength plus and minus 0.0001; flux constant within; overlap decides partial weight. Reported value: 0.11 nm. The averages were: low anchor 21.8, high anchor 21.9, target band 20.2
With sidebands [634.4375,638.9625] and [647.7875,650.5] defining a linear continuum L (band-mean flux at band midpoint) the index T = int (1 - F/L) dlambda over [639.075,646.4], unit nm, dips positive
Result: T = -0.335 nm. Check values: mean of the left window 21.7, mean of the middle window 21.4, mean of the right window 19.2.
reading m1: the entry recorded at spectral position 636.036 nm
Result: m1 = 18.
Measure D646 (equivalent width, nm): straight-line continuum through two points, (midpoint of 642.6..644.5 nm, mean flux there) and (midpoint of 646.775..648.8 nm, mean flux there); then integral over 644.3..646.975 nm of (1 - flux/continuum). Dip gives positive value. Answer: -0.271 nm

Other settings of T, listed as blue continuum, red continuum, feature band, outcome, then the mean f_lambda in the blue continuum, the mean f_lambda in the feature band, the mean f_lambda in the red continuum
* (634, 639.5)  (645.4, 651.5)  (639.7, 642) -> -0.10 nm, 21.5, 22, 20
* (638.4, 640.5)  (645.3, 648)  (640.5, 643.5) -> 0.15 nm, 22.3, 20.9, 21.5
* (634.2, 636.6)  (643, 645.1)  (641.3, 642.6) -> 0.01 nm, 22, 20.9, 20.7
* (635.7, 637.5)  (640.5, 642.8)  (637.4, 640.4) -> -0.17 nm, 20.7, 22.3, 21.5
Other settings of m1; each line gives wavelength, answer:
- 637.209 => 18.3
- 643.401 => 19.9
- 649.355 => 19.3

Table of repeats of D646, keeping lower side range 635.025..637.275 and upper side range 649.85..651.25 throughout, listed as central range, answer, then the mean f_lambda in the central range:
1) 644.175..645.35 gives -0.14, 22.1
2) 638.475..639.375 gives -0.07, 22.4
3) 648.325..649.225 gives 0.07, 17.6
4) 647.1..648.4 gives -0.05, 20.1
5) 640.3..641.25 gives -0.08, 22.4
